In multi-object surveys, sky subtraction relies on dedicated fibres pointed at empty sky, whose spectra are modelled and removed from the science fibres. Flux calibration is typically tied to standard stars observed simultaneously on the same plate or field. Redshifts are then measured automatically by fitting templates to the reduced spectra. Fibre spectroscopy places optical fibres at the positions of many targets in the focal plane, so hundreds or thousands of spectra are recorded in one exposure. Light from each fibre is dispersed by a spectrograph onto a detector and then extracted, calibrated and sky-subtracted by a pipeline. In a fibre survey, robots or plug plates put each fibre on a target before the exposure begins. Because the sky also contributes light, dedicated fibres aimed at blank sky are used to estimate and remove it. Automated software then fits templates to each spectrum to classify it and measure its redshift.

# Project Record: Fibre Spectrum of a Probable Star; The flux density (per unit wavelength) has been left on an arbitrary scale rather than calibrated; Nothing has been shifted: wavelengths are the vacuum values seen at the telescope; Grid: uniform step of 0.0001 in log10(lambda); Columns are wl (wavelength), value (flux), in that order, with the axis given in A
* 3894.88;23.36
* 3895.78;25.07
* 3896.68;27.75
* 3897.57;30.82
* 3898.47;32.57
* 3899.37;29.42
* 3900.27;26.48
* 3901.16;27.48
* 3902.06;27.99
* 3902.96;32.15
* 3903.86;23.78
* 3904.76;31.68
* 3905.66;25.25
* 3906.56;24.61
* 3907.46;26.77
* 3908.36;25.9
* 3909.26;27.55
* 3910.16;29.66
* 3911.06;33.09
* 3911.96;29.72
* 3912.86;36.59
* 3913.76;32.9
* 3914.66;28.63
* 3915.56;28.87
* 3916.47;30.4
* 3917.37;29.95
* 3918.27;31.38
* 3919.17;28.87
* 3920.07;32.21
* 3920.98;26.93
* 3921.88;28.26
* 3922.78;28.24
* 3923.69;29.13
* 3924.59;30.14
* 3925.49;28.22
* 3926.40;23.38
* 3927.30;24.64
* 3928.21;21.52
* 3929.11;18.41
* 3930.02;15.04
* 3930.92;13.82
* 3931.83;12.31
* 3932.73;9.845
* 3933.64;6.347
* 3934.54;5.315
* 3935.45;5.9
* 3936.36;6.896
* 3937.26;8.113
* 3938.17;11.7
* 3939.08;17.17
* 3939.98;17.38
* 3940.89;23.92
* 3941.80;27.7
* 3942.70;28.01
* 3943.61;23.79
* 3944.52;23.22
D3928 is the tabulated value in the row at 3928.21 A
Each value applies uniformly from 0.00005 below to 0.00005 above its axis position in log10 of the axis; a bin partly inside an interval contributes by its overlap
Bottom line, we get 21.52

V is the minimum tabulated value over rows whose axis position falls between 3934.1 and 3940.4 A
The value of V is 5.315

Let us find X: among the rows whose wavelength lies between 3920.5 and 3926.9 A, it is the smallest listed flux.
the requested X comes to 23.38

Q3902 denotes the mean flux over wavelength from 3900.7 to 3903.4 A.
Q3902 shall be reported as 29.2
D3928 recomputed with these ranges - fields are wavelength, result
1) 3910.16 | 29.66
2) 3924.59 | 30.14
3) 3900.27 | 26.48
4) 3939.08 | 17.17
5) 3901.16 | 27.48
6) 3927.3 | 24.64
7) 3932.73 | 9.845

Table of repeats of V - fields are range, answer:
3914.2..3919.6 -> 28.63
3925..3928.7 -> 21.52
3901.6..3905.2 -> 23.78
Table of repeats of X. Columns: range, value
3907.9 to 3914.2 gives 25.9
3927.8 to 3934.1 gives 6.347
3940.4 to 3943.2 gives 23.92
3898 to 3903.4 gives 26.48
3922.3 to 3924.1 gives 28.24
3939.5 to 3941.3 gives 17.38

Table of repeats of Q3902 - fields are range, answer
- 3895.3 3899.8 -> 29.1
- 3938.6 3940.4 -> 17.2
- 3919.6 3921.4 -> 29.5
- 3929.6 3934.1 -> 11.4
